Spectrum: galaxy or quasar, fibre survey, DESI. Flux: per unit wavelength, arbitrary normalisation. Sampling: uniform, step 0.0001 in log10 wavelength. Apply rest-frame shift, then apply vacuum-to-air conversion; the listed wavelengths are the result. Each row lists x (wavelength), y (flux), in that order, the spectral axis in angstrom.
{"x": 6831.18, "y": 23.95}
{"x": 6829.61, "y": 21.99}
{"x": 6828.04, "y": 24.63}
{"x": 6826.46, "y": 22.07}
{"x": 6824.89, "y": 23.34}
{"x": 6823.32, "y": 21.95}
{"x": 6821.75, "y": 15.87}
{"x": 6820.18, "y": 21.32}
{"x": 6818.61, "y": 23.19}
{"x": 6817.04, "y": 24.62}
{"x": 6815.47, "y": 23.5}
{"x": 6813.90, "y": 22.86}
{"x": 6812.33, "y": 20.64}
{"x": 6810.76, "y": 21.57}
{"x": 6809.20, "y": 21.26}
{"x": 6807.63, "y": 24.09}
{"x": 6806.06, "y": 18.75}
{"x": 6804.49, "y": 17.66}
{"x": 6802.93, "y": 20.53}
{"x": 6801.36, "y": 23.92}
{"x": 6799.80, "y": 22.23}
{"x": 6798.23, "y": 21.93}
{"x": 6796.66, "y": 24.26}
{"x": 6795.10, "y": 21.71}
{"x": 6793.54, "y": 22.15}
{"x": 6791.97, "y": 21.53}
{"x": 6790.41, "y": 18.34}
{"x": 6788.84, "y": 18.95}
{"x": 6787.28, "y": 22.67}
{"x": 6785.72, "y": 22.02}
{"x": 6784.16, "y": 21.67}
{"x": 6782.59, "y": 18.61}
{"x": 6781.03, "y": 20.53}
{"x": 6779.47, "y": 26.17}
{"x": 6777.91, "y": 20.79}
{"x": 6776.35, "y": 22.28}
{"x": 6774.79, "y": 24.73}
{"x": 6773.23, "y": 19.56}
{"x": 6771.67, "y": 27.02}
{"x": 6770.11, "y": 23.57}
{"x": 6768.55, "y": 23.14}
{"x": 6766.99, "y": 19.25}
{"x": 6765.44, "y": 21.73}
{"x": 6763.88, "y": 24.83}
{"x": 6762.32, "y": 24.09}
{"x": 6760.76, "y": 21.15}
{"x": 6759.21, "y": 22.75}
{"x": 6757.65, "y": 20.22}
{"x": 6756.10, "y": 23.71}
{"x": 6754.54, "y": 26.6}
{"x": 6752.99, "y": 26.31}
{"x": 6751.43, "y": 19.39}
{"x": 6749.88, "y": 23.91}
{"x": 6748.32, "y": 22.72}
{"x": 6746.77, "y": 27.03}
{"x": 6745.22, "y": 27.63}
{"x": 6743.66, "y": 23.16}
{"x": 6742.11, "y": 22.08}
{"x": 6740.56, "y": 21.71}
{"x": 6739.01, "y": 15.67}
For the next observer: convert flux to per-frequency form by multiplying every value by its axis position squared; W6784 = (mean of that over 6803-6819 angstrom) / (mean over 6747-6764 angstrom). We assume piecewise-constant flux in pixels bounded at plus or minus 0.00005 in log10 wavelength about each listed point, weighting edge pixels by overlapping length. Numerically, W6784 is 0.95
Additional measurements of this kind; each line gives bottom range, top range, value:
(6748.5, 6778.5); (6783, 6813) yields 0.94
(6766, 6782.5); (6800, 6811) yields 0.95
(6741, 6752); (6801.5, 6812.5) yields 0.89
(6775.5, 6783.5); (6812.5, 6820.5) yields 1.07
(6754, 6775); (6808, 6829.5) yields 0.98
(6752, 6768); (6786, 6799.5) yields 0.94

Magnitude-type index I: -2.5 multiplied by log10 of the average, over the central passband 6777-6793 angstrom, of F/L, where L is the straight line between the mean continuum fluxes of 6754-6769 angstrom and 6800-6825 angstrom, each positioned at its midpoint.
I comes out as 0.051 mag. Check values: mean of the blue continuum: 22.7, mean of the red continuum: 21.5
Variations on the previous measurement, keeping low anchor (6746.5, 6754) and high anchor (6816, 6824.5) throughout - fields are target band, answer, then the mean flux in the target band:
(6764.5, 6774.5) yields 0.029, 22.5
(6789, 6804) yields 0.032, 21.6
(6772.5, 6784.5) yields 0.052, 21.8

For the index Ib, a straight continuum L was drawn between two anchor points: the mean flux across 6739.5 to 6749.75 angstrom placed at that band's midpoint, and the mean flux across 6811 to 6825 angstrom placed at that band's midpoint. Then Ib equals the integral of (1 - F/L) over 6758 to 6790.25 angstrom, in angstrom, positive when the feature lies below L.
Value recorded 1.19 angstrom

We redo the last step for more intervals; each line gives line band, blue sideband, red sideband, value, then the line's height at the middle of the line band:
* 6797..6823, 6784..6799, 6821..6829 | 0.0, 21.6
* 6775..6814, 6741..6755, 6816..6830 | 2.4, 22.9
